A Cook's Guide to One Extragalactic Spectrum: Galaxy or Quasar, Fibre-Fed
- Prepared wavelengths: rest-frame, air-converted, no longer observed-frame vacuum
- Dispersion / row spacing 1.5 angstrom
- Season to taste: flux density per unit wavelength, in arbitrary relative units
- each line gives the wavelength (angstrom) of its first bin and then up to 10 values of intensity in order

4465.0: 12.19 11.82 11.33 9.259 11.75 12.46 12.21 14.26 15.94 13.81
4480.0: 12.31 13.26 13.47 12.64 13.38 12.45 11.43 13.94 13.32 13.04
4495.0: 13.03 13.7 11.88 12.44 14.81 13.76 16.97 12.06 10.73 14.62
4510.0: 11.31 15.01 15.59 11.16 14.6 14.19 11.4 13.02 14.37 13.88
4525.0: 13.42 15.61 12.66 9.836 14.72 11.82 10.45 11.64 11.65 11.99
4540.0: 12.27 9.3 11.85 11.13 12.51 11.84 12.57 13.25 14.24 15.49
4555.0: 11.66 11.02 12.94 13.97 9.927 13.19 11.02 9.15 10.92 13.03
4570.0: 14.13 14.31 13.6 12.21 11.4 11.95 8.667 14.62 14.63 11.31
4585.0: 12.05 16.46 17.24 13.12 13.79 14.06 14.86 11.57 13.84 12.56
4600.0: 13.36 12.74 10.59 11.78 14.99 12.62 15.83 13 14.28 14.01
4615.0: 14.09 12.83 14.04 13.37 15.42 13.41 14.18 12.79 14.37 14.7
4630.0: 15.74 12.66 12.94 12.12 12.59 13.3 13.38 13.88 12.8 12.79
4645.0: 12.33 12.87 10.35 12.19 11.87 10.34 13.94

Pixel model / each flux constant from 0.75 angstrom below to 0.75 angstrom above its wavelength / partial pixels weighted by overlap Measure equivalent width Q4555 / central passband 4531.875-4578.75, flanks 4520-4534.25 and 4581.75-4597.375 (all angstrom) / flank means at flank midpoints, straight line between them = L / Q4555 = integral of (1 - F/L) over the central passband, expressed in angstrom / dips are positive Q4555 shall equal 4.6 angstrom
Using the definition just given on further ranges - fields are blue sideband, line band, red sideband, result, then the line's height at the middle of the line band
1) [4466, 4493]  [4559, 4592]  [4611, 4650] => 1.0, 13.1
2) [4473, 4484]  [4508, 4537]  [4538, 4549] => -1.9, 12.2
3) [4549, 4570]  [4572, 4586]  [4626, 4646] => 0.3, 12.6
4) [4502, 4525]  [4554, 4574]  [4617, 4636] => 2.0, 13.6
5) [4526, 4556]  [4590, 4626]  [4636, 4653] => -3.3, 12.4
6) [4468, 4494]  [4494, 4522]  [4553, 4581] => -1.6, 12.6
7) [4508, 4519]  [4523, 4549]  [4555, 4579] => 1.6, 13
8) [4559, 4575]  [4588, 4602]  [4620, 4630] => -0.3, 13.2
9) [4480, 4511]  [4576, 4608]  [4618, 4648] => 0.4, 13.3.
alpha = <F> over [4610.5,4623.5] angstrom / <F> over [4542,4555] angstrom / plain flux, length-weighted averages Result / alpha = 1.09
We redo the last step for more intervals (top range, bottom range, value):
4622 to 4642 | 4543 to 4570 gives 1.10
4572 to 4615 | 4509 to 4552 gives 1.05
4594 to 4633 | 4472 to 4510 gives 1.02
